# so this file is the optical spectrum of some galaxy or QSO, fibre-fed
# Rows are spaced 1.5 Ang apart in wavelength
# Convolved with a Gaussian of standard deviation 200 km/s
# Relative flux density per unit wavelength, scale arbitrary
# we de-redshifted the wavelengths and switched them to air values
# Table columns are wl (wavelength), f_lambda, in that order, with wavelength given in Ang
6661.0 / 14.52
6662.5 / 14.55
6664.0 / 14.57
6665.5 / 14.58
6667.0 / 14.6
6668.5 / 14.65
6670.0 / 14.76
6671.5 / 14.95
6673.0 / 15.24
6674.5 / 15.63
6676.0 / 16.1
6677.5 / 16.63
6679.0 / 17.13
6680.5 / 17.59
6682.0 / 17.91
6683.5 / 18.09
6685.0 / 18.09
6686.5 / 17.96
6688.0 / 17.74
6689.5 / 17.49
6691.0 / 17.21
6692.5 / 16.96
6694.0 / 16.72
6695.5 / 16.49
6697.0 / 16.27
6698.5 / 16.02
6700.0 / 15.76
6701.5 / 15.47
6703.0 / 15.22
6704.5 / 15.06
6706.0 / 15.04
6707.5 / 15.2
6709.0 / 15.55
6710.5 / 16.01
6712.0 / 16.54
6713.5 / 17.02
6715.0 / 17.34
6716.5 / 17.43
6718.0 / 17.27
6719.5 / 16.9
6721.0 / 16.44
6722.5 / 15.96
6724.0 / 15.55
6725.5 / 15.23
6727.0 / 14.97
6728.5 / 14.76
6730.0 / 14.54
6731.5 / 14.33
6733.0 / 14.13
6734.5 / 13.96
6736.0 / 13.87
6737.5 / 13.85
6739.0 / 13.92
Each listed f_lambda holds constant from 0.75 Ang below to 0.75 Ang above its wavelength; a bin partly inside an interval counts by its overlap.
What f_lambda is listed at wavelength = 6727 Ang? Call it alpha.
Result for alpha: 14.97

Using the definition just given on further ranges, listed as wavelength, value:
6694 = 16.72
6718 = 17.27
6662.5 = 14.55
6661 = 14.52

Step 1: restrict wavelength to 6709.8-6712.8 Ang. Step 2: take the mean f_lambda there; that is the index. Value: 16.3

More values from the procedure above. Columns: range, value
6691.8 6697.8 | 16.6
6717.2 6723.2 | 16.7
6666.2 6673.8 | 14.8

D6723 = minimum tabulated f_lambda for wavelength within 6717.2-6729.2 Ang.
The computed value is 14.76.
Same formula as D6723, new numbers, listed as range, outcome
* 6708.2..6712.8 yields 15.55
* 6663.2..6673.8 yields 14.57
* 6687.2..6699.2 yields 16.02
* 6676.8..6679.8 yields 16.63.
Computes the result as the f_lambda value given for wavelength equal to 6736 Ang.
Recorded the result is 13.87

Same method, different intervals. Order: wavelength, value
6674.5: 15.63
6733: 14.13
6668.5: 14.65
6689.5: 17.49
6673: 15.24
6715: 17.34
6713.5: 17.02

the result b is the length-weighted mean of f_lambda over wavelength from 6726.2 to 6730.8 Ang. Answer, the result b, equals 14.8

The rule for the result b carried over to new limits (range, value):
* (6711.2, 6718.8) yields 17.1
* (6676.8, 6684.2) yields 17.5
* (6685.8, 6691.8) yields 17.6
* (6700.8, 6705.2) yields 15.2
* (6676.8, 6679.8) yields 16.9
